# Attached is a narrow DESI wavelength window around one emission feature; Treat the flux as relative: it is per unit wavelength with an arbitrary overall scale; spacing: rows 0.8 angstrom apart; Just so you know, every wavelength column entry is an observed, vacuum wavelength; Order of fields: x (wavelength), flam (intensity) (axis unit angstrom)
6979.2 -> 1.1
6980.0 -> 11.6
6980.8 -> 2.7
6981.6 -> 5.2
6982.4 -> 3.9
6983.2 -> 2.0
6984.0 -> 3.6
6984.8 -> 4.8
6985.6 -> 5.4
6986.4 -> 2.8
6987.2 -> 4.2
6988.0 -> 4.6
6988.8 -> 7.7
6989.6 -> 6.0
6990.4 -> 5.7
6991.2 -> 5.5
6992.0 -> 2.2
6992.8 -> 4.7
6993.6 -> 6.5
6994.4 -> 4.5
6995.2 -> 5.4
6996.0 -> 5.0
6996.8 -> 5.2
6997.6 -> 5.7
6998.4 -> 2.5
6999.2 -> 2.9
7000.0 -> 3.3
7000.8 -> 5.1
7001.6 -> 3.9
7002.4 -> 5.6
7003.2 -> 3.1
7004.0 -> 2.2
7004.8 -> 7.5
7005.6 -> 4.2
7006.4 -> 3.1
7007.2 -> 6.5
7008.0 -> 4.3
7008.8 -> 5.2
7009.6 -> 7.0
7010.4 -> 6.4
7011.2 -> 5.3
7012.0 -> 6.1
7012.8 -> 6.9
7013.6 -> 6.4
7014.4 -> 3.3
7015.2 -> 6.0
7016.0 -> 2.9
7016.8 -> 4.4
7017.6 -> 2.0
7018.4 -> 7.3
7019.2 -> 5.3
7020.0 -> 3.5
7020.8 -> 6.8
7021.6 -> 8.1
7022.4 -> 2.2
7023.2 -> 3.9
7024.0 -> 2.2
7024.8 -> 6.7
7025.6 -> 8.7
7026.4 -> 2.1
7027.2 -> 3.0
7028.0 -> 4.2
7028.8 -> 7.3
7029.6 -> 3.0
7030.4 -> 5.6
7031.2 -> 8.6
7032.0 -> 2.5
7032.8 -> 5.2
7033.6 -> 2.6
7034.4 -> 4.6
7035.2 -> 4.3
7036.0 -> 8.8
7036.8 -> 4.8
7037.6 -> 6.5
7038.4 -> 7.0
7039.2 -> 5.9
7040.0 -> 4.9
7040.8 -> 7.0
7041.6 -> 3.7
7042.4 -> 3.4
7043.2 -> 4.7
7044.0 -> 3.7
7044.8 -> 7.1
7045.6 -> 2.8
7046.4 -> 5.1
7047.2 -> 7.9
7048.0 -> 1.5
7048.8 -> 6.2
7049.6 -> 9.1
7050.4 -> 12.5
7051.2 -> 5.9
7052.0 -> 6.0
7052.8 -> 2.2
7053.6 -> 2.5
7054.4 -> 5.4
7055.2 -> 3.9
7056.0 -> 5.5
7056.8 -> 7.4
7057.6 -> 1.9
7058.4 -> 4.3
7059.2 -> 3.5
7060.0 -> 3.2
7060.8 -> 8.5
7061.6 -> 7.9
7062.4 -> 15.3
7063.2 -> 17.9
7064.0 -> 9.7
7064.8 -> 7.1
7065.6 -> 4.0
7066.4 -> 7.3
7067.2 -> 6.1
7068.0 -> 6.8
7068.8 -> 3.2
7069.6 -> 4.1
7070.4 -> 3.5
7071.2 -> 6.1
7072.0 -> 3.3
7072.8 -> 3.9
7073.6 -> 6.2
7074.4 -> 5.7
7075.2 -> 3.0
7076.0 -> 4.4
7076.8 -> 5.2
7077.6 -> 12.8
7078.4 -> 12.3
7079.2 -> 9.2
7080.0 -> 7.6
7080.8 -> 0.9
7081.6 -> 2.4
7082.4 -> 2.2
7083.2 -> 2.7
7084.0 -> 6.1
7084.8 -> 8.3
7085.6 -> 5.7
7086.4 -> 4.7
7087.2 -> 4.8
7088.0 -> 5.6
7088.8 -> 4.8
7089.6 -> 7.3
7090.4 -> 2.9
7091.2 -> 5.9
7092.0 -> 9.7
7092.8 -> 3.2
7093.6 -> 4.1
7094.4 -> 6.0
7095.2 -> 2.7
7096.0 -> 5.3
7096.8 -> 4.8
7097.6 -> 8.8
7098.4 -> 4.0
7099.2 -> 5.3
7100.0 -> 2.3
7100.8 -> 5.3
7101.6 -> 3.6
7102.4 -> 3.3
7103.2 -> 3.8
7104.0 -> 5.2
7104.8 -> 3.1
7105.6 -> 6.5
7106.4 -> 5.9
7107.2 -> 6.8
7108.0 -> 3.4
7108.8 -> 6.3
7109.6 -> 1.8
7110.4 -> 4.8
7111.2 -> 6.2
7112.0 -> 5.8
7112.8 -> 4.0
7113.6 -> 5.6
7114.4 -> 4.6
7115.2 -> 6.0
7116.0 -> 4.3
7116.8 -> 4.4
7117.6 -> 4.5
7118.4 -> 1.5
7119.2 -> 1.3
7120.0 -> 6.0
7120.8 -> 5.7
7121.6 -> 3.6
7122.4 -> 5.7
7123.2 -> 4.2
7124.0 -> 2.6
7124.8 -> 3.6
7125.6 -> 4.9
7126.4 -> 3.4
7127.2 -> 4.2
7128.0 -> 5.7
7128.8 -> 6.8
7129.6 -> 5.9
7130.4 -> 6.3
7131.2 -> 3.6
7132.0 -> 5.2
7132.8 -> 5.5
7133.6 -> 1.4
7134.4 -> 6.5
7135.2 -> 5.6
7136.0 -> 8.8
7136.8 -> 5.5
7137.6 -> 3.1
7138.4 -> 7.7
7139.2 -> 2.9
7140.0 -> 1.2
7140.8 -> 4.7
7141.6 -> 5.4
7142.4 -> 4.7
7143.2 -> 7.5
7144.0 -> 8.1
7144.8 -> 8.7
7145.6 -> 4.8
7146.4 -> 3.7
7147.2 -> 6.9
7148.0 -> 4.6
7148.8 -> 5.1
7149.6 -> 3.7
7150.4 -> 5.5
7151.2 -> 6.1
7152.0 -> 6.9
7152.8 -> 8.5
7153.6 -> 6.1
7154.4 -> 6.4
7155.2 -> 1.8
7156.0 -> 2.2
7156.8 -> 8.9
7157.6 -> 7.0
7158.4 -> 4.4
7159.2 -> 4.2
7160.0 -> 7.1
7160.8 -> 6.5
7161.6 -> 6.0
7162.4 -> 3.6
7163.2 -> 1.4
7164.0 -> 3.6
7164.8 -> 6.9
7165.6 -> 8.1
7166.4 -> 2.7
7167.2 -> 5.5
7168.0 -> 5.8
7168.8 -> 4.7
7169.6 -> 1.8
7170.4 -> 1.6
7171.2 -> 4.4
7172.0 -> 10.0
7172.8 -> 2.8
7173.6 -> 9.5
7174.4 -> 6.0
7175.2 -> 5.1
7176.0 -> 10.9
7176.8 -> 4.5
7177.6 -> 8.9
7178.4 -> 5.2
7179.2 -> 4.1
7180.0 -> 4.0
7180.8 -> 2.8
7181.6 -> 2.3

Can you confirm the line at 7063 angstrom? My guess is [S II]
